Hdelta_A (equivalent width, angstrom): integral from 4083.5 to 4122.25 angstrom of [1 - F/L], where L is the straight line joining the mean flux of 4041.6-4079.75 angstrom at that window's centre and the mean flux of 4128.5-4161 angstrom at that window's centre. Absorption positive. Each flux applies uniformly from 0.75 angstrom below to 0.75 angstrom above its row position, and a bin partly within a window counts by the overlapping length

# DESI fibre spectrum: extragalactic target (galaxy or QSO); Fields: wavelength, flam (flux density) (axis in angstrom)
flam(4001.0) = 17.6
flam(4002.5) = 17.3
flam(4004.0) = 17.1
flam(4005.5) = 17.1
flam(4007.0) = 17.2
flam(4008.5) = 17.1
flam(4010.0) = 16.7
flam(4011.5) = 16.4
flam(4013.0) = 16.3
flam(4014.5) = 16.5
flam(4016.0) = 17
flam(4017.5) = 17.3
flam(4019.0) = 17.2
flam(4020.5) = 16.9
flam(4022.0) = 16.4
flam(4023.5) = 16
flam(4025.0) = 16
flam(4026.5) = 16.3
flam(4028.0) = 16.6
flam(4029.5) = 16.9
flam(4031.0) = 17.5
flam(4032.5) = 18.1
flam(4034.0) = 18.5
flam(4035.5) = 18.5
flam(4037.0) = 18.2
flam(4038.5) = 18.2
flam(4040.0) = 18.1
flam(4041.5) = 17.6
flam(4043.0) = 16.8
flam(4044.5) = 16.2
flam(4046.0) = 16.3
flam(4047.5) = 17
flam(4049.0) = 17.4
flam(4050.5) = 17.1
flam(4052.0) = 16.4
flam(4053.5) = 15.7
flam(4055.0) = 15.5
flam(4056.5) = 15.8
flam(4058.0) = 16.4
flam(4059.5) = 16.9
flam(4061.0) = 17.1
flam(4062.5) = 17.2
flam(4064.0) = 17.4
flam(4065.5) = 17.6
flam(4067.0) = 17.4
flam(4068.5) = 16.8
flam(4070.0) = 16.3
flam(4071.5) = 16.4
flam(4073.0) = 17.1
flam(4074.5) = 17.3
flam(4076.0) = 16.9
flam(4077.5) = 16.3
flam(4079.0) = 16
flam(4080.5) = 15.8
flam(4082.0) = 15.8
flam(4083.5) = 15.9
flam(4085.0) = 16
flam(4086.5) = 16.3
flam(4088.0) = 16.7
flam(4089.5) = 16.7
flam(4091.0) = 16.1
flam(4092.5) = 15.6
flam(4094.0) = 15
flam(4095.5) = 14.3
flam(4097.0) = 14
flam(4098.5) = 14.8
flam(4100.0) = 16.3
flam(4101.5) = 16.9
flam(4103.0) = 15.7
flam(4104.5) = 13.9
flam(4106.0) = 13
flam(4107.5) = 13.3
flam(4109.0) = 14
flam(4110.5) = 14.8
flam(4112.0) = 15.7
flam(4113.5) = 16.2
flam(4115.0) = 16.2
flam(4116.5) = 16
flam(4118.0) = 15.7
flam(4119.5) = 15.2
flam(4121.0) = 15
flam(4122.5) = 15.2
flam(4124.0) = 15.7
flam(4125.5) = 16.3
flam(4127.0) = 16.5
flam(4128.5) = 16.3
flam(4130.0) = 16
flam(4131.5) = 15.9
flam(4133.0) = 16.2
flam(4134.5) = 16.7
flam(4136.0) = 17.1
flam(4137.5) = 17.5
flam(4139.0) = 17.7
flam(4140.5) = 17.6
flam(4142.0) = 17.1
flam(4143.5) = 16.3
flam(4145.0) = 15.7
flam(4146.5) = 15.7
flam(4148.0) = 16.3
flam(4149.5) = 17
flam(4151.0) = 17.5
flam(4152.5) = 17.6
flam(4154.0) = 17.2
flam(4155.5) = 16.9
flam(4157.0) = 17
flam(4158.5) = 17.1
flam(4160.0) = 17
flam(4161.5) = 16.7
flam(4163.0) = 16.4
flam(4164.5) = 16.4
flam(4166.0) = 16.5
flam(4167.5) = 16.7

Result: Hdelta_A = 3.26 angstrom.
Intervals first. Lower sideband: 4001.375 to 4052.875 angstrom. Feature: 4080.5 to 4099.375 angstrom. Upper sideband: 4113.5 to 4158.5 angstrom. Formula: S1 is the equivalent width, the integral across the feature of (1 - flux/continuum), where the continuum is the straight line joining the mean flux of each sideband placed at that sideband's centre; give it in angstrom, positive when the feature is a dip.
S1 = 1.2 angstrom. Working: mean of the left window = 17.1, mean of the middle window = 15.6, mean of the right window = 16.5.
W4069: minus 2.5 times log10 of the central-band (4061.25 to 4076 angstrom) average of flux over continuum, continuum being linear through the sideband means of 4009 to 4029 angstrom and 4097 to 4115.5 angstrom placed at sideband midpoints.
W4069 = -0.09 mag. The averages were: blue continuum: 16.6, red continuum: 15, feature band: 17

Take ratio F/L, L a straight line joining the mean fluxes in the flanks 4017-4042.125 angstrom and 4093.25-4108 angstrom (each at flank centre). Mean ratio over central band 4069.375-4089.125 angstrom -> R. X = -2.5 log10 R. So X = -0.06 mag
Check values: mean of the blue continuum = 17.3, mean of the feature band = 16.4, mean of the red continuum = 14.7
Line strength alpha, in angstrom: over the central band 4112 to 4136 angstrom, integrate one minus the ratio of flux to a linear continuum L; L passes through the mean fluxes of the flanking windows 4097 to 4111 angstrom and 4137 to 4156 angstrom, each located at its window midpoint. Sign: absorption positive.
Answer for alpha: -0.3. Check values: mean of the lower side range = 14.7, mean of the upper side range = 16.9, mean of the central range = 16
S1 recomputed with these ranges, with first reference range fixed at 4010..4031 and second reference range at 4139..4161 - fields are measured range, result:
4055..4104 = 1.5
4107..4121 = 1.3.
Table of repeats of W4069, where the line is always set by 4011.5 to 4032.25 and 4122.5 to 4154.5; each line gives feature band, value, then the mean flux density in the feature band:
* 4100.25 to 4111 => 0.143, 14.6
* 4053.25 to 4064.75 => 0.010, 16.5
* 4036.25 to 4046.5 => -0.043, 17.4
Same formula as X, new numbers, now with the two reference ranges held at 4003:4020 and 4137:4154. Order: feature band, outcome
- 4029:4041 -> -0.069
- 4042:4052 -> 0.008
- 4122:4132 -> 0.060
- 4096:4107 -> 0.138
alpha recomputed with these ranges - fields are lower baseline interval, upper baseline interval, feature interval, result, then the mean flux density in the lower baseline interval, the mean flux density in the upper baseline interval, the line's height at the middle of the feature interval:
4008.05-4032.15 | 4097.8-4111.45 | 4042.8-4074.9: -1.9 angstrom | 16.7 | 14.8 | 15.8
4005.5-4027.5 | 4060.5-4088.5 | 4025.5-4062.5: -0.8 angstrom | 16.7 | 16.6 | 16.7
